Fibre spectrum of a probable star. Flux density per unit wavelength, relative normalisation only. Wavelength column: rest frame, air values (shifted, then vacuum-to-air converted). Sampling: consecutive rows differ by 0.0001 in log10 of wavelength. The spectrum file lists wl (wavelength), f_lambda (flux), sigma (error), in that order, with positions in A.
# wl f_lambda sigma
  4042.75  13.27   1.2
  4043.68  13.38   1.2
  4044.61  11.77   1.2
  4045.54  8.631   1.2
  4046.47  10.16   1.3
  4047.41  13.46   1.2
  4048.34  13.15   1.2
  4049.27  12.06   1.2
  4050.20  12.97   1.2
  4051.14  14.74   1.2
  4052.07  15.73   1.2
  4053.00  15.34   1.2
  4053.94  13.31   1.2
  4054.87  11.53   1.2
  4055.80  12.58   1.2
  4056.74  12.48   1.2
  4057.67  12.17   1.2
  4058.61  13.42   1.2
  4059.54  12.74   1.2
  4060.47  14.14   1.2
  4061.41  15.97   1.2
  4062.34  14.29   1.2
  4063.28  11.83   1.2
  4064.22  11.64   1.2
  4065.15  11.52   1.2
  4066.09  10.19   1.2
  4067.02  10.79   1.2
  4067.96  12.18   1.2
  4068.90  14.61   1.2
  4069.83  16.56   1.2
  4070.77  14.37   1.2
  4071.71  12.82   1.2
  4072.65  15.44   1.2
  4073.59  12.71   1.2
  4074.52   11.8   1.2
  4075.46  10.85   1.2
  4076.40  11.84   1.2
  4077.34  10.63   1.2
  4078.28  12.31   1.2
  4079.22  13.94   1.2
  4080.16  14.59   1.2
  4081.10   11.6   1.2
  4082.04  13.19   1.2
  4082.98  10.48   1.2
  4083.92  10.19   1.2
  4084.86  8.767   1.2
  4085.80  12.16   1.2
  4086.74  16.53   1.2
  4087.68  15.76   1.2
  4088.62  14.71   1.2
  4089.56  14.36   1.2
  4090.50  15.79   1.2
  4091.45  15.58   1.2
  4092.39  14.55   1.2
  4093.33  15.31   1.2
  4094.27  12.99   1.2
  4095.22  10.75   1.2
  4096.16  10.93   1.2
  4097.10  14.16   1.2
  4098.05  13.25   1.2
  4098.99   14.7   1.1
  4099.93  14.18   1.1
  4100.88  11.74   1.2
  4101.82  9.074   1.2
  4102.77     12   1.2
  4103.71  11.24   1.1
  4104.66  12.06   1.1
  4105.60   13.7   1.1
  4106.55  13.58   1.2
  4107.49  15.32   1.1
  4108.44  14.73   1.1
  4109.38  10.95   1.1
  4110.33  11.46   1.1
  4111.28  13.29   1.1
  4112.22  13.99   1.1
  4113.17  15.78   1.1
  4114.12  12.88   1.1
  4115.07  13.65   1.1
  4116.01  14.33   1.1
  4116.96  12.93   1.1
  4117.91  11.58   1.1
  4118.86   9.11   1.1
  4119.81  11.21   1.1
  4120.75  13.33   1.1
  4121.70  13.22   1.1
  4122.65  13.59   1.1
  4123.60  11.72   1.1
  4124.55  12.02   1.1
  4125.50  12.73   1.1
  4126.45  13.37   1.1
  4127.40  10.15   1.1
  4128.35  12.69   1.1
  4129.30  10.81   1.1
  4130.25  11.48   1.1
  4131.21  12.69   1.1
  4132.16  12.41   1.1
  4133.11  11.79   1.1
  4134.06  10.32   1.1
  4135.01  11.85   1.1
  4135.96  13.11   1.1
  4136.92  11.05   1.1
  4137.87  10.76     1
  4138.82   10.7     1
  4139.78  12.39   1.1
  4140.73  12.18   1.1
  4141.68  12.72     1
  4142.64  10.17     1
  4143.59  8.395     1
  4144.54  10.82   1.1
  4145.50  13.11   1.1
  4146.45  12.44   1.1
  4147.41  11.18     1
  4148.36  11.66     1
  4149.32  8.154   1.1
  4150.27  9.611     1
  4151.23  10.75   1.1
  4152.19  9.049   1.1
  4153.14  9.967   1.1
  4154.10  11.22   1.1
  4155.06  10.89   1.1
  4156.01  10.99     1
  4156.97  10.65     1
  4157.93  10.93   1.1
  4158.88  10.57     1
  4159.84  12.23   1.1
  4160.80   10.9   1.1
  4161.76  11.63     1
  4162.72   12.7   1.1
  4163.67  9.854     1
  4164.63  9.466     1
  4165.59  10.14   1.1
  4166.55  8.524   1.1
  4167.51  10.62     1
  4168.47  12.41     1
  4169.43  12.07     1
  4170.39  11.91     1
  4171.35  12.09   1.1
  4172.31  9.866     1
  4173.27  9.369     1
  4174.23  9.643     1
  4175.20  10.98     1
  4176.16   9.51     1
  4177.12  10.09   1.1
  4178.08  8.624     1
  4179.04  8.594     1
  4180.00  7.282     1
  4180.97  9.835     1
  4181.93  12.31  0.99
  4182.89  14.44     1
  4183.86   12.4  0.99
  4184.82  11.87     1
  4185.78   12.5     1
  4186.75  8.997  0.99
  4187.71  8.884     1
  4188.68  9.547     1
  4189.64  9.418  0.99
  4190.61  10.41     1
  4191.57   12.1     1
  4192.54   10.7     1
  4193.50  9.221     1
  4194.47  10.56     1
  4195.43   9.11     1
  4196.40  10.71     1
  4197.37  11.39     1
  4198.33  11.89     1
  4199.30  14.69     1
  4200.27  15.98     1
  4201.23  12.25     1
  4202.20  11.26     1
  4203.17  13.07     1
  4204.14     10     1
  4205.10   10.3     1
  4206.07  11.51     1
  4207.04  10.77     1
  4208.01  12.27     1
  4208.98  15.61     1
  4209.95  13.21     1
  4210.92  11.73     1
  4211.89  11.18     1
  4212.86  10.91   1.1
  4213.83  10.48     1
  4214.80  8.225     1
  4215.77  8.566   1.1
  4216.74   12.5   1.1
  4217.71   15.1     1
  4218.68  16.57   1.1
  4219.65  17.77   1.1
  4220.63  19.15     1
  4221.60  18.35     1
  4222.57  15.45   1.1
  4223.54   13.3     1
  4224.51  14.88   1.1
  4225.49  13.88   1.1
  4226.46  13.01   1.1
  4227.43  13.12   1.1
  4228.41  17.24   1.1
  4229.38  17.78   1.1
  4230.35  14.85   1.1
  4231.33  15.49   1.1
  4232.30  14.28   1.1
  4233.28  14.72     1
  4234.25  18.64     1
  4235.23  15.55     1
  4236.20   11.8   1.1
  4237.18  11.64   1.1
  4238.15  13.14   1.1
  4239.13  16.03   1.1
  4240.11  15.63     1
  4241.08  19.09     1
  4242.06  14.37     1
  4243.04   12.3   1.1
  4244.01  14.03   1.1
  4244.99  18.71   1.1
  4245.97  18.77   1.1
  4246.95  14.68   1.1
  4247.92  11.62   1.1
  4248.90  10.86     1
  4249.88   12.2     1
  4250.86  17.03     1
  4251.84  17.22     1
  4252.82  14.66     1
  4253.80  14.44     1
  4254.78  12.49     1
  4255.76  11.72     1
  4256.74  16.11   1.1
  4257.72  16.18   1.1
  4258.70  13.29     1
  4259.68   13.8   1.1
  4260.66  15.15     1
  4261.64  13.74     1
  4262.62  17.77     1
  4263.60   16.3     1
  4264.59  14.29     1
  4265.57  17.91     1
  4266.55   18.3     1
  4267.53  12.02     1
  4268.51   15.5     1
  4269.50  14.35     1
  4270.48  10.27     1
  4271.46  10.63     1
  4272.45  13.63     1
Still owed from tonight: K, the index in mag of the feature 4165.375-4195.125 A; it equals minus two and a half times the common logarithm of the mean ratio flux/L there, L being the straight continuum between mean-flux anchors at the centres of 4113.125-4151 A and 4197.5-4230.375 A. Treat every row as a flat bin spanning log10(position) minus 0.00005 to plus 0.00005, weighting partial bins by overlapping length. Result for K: 0.21 mag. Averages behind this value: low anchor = 11.8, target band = 10.5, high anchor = 13.4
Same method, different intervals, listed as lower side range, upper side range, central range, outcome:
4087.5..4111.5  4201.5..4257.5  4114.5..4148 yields 0.135 mag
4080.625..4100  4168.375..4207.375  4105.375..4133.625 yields -0.005 mag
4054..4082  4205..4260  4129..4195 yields 0.249 mag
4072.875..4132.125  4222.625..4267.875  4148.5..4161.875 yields 0.274 mag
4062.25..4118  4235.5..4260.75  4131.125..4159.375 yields 0.217 mag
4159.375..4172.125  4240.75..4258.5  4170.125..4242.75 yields 0.033 mag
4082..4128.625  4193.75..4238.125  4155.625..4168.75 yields 0.212 mag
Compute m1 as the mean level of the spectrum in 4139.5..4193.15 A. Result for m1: 10.7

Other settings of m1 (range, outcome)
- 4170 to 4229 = 11.9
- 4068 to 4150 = 12.5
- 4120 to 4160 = 11.4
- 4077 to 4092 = 13.2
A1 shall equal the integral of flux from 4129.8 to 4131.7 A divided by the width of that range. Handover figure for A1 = 12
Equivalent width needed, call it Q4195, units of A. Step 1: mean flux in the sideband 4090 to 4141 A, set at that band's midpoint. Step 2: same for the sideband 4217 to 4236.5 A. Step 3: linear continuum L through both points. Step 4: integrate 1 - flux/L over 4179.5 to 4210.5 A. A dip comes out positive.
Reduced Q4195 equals 7.0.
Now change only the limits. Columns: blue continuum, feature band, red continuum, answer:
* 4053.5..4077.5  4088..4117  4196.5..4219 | -1.71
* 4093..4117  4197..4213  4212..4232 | 2.07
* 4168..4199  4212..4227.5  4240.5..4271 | -1.27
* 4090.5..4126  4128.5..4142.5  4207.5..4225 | 1.49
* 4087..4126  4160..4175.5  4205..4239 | 3.14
